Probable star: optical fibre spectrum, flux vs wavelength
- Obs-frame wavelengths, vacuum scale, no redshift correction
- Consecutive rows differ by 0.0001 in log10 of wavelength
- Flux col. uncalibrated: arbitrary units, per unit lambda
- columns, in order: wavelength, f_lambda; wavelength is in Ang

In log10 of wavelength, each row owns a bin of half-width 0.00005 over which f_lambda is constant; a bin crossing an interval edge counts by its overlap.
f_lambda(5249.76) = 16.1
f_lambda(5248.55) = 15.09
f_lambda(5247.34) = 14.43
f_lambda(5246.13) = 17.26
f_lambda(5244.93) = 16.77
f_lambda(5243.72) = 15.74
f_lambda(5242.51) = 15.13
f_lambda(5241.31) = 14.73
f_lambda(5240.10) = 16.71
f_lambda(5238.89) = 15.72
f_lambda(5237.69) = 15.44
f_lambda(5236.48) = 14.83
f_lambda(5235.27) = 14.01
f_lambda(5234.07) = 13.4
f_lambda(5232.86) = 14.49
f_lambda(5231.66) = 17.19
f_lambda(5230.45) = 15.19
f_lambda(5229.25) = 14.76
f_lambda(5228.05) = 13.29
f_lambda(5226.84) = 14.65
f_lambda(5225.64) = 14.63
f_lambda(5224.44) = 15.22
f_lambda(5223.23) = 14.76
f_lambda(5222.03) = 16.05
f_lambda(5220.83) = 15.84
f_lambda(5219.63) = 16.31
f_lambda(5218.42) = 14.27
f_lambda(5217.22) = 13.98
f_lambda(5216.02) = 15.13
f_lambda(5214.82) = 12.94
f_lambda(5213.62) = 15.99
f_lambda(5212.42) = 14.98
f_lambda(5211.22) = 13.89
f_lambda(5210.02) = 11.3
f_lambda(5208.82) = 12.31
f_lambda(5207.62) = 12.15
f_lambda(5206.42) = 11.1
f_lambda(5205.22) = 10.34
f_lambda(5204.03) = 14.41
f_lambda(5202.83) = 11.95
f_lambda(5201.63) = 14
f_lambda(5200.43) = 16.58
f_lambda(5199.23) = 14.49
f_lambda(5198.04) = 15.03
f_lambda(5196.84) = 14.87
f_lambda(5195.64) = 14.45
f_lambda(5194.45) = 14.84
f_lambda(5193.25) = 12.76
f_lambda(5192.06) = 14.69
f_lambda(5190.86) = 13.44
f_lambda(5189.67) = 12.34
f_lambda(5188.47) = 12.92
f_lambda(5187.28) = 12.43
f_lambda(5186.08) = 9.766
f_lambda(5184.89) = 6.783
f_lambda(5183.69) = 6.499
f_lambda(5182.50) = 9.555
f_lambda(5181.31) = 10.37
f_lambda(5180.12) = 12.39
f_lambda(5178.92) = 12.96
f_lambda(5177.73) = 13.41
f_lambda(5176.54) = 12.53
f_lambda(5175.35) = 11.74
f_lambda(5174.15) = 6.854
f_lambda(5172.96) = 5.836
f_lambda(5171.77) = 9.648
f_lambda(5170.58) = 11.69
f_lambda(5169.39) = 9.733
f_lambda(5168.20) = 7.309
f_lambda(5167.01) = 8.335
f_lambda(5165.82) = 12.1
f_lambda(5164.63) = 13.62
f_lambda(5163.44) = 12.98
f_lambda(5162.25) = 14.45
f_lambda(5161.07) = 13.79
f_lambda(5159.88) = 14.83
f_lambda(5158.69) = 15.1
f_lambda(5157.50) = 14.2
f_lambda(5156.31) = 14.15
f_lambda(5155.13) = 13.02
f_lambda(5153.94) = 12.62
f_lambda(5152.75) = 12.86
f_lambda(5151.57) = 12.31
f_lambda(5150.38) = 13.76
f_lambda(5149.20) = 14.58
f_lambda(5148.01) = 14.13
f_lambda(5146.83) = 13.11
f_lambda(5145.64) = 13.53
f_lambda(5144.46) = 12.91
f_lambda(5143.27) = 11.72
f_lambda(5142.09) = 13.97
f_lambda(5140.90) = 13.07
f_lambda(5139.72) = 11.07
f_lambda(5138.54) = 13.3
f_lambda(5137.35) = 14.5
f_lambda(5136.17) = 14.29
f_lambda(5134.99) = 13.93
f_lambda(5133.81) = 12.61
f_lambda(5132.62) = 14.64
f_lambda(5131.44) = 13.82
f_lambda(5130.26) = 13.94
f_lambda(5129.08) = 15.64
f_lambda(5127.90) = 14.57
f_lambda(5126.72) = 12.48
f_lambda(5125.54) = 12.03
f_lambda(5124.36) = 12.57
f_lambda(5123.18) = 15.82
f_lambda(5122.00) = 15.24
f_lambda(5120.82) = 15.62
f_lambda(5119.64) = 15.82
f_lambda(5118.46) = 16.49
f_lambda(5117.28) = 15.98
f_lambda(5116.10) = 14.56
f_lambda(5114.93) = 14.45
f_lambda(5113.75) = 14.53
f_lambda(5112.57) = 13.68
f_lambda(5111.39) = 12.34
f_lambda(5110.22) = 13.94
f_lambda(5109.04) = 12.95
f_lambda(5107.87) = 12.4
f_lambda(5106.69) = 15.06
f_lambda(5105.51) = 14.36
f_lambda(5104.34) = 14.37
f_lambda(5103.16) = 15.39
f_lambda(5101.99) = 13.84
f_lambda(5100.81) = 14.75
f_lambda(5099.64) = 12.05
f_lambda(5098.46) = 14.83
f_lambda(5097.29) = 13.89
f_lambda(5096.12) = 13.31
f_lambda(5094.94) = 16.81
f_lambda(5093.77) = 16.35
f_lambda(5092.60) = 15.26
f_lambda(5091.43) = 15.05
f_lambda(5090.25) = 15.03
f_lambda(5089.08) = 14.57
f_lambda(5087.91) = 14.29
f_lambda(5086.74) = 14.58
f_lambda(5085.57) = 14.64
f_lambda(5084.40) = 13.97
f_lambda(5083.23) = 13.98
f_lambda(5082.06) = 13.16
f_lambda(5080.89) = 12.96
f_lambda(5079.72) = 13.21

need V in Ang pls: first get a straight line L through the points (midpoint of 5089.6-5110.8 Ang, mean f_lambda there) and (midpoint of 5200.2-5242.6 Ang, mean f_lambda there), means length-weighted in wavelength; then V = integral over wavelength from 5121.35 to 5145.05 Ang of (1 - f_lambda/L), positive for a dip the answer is 1.3 Ang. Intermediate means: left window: 14.4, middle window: 13.6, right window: 14.4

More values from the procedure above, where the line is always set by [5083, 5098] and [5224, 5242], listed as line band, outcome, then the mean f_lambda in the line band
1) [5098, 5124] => 0.6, 14.5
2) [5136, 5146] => 1.2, 13.1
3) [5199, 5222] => 1.7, 13.8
